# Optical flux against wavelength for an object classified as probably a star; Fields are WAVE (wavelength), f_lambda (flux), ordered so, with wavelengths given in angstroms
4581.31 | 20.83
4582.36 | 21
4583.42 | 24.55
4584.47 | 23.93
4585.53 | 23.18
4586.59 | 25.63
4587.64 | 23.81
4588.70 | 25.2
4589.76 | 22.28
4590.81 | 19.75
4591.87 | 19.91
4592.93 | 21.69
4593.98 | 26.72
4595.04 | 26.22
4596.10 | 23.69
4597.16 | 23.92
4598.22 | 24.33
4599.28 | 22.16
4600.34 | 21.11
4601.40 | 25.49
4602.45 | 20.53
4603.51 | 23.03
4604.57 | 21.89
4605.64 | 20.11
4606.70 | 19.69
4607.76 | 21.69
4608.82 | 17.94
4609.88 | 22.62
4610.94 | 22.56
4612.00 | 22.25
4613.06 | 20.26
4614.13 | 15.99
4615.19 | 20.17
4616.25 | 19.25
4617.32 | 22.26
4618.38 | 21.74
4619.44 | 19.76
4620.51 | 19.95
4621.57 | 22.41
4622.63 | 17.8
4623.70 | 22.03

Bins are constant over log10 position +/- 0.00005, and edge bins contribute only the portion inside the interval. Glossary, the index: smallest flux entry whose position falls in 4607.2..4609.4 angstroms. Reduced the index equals 17.94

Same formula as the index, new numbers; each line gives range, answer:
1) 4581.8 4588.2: 21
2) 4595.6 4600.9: 21.11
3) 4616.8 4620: 19.76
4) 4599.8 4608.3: 19.69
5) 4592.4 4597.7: 21.69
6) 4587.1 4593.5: 19.75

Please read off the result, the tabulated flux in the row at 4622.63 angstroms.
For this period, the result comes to 17.8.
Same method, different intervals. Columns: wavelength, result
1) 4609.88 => 22.62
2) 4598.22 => 24.33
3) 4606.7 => 19.69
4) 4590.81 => 19.75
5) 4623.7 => 22.03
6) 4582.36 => 21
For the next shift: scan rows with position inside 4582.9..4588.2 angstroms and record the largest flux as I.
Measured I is 25.63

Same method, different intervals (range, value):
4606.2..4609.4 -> 21.69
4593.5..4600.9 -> 26.72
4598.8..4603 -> 25.49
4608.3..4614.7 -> 22.62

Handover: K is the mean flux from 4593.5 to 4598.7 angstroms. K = 24.9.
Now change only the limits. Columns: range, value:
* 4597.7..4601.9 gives 23.2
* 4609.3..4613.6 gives 21.9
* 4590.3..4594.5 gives 22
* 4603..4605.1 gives 22.5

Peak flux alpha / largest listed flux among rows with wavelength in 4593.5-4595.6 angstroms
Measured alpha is 26.72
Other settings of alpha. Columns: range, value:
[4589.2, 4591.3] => 22.28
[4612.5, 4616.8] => 20.26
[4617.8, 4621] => 21.74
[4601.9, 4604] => 23.03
